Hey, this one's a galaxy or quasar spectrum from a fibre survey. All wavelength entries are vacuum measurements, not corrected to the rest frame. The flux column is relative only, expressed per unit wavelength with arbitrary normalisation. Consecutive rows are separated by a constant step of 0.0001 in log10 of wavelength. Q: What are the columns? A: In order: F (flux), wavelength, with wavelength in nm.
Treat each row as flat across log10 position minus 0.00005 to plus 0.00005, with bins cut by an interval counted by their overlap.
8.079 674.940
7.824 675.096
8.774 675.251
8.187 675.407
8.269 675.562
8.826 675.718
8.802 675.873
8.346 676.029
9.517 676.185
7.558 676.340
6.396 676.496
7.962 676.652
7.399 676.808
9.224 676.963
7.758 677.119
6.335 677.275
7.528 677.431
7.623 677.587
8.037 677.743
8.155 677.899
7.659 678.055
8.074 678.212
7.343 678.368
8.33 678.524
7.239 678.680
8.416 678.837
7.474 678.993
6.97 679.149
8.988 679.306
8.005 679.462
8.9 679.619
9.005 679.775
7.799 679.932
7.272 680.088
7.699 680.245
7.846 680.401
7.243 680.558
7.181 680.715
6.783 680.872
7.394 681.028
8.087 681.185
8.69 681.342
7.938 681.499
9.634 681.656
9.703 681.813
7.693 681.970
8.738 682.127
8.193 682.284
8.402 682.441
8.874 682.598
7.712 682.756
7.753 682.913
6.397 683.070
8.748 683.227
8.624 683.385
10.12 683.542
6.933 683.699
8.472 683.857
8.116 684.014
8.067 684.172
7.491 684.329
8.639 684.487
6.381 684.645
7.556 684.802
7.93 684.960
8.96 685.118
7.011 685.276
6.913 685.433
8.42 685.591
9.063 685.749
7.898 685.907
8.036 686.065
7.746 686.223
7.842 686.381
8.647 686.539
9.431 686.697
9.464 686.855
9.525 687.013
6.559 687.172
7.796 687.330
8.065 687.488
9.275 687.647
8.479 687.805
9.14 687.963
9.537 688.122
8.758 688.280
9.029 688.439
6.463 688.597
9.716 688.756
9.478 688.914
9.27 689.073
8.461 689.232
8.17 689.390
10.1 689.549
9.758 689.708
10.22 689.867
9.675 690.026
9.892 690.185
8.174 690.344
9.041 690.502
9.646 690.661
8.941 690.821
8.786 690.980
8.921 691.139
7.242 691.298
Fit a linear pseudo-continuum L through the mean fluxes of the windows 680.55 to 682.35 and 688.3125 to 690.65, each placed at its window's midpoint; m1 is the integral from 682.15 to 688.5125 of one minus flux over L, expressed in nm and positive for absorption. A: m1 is 0.26 nm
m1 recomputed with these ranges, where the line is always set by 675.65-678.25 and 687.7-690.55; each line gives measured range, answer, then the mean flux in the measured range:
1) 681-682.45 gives -0.02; 8.48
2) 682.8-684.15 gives 0.07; 8.13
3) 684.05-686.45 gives 0.23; 7.87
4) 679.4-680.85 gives 0.07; 7.84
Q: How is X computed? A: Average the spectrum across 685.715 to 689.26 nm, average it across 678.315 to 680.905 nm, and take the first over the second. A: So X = 1.10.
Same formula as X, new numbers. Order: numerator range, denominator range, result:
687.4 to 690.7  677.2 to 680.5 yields 1.15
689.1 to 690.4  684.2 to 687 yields 1.15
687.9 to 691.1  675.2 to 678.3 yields 1.14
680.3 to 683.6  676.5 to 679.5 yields 1.05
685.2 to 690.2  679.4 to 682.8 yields 1.07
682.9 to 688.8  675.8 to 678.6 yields 1.04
